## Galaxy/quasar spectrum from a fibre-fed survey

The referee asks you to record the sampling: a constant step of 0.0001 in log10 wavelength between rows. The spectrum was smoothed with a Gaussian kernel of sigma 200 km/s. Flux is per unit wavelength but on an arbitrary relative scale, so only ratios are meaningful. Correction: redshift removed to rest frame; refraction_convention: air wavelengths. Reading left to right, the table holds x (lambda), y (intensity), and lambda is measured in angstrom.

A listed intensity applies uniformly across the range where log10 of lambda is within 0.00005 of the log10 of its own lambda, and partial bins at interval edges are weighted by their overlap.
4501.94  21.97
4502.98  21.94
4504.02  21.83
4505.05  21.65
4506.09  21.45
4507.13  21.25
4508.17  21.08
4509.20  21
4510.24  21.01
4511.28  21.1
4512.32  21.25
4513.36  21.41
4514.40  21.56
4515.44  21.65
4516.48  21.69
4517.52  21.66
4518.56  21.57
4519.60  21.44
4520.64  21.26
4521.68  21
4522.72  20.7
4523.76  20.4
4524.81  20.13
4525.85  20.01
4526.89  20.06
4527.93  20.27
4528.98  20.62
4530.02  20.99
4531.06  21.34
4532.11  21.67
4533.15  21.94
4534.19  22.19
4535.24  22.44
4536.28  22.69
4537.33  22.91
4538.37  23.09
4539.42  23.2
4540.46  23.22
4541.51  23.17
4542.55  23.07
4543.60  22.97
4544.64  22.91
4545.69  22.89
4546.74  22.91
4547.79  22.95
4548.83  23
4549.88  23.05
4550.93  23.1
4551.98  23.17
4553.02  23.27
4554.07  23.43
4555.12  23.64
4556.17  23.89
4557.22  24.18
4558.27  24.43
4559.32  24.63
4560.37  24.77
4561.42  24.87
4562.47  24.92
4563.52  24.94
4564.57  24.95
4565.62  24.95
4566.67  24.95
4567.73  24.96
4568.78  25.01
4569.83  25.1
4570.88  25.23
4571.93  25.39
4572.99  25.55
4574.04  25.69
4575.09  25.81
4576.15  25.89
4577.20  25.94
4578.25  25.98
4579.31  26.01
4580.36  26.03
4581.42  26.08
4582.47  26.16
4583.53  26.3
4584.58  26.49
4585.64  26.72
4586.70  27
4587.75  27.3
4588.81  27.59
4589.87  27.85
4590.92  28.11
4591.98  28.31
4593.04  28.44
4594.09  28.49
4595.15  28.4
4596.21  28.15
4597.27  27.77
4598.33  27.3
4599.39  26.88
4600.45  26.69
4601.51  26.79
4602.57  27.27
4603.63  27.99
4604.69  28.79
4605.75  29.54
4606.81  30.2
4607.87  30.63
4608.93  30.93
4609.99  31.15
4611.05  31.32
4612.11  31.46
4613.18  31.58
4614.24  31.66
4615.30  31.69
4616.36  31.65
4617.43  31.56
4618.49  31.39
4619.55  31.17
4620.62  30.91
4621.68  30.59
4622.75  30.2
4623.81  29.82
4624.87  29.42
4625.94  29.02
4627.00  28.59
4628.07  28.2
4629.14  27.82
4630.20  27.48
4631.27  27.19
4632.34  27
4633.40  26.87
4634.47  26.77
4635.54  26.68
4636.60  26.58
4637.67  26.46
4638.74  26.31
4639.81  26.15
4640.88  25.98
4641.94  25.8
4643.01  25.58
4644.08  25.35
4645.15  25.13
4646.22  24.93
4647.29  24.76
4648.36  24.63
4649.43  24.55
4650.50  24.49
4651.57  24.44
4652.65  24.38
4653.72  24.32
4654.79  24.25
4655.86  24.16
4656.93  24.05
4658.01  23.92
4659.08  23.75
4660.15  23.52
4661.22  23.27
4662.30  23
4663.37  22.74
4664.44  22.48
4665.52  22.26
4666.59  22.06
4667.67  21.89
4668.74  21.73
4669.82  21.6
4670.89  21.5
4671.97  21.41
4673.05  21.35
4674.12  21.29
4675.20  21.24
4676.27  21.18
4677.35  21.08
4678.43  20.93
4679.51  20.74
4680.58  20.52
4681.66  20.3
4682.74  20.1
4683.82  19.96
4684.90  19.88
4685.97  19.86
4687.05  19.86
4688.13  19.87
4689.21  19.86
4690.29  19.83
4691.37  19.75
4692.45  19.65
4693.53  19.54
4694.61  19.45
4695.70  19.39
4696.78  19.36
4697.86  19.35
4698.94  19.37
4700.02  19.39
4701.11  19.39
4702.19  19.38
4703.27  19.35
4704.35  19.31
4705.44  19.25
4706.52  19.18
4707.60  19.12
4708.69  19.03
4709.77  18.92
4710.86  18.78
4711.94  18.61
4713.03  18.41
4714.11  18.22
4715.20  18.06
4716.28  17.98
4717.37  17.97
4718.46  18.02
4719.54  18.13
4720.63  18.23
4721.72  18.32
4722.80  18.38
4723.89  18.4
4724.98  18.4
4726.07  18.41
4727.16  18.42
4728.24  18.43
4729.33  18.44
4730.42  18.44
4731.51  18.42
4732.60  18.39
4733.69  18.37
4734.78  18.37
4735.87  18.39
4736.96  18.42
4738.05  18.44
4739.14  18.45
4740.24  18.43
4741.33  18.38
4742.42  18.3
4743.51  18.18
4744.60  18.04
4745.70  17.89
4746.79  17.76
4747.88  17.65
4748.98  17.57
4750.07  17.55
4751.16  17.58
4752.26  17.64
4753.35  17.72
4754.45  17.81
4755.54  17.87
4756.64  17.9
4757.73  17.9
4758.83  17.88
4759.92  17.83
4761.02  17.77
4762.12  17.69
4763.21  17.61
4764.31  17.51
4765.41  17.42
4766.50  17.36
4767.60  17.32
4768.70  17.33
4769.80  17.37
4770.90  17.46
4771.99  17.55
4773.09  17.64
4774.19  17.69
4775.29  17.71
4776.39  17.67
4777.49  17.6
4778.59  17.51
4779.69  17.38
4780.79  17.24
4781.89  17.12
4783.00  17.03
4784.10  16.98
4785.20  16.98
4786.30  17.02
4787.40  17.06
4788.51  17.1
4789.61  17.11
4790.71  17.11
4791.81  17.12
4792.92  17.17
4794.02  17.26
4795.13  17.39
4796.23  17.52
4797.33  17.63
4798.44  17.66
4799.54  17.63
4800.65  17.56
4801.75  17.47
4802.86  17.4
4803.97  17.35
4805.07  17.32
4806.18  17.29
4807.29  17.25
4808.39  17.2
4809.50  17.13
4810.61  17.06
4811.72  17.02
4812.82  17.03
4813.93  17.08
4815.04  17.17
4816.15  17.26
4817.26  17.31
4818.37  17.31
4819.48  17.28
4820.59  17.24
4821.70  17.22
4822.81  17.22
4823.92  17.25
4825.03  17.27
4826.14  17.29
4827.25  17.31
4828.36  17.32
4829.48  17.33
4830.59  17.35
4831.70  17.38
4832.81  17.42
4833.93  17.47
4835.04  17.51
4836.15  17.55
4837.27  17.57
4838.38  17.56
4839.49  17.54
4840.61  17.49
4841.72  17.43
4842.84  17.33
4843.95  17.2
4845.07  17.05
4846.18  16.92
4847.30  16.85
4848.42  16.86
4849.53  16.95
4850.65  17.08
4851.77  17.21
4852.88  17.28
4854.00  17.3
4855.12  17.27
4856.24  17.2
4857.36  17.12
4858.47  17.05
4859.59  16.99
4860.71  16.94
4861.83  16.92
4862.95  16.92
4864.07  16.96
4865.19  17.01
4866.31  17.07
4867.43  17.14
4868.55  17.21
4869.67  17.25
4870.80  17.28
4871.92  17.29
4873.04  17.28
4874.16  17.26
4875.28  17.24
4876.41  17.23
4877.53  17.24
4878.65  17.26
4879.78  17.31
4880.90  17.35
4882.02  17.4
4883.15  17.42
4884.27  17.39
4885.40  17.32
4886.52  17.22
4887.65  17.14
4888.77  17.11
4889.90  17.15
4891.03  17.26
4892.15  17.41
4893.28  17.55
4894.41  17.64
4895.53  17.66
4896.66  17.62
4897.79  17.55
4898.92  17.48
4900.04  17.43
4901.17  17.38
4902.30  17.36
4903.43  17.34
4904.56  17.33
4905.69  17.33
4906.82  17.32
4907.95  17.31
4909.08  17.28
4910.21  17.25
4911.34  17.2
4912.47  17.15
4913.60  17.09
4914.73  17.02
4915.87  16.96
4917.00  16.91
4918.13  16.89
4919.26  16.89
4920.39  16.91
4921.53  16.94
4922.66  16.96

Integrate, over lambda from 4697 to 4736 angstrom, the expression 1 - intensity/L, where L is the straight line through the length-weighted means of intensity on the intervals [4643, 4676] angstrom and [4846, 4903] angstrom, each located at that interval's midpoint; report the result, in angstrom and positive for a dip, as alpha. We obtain 5.5 angstrom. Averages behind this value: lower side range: 23.3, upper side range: 17.2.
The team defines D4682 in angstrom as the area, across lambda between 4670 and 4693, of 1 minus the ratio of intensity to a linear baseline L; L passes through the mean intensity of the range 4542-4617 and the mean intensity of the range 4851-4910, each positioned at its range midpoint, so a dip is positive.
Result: 2.8 angstrom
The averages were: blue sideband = 26.5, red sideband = 17.3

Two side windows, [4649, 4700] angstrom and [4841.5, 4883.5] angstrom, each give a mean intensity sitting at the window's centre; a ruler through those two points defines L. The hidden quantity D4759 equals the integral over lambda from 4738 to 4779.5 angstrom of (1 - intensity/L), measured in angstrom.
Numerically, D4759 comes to 3.9 angstrom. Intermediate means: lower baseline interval 21.5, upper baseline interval 17.2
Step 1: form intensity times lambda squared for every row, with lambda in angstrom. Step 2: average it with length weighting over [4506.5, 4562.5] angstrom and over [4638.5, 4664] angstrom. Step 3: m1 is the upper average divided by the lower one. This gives 1.16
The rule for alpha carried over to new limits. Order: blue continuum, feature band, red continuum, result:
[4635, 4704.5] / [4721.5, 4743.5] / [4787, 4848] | 1.9 angstrom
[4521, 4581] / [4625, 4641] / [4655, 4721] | -4.2 angstrom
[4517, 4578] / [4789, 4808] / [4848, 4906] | 1.3 angstrom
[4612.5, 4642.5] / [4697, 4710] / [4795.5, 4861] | 2.7 angstrom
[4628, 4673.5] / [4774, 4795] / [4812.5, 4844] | 2.0 angstrom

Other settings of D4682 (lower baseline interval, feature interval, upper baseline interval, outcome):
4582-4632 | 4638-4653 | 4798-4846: 0.92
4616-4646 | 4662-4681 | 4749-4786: 2.52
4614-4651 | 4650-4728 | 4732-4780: 9.33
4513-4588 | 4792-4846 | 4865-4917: 3.70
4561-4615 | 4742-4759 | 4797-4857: 2.22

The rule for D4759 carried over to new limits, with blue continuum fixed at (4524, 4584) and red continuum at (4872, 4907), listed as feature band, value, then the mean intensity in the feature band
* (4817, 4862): 2.6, 17.3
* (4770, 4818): 4.6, 17.3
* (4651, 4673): -1.3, 23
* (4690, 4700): 0.7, 19.5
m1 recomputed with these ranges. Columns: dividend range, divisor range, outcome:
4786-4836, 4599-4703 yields 0.75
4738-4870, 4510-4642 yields 0.75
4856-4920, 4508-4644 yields 0.77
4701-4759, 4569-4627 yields 0.68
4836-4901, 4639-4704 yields 0.85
